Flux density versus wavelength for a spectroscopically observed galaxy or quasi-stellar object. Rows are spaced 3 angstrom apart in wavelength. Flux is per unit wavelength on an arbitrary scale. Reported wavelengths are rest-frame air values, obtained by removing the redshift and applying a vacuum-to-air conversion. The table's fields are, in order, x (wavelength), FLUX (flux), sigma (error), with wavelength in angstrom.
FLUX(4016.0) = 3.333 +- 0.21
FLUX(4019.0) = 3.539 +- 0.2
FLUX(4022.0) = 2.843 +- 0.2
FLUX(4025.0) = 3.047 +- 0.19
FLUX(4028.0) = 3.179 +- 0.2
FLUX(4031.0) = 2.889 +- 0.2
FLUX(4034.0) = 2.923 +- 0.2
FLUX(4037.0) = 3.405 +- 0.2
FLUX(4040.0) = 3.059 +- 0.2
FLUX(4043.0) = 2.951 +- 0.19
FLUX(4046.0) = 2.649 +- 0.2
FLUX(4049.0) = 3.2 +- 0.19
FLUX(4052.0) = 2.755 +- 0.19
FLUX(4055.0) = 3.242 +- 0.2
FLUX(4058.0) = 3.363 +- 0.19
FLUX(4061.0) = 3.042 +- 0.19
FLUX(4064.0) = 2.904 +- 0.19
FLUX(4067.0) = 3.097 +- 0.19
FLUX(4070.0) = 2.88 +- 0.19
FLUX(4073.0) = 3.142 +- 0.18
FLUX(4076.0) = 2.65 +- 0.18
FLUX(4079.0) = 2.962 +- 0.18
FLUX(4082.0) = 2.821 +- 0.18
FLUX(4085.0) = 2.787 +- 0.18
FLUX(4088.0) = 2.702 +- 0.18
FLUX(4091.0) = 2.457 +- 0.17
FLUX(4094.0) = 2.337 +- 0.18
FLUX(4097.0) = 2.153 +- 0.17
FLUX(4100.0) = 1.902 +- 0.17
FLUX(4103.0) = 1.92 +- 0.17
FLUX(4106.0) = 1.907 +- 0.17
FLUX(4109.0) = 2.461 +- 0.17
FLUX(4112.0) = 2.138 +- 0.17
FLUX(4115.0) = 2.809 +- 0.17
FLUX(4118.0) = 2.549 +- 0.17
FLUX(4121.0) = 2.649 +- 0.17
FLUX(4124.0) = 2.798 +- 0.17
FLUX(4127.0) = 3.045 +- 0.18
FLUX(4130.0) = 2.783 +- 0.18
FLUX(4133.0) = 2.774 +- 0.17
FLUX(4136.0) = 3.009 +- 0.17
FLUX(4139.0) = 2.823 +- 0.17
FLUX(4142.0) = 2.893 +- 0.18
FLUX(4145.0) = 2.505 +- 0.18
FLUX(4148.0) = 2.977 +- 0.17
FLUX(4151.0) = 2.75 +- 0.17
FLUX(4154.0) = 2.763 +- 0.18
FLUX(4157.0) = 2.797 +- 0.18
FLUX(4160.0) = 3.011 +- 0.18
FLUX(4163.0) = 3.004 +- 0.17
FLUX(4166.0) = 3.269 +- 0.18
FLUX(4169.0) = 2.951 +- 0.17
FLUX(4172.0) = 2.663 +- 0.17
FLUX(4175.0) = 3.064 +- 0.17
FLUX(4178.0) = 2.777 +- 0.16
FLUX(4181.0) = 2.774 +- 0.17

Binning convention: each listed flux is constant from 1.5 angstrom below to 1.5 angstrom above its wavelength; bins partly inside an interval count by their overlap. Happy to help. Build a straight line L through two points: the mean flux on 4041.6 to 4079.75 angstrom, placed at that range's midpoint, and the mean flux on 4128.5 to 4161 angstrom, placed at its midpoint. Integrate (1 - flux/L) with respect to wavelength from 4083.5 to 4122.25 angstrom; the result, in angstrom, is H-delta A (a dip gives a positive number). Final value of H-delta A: 7.2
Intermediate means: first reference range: 2.99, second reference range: 2.82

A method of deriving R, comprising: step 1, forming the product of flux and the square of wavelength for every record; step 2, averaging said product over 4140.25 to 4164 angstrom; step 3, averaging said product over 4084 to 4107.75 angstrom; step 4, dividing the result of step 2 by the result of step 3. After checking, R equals 1.3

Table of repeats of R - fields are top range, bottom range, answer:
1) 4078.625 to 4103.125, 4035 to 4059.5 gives 0.82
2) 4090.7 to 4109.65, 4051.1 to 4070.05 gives 0.71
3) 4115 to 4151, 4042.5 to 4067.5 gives 0.96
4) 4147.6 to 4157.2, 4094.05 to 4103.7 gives 1.41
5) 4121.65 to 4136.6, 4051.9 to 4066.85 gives 0.96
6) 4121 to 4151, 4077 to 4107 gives 1.20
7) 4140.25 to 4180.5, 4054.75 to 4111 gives 1.13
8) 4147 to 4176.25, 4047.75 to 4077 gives 1.01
